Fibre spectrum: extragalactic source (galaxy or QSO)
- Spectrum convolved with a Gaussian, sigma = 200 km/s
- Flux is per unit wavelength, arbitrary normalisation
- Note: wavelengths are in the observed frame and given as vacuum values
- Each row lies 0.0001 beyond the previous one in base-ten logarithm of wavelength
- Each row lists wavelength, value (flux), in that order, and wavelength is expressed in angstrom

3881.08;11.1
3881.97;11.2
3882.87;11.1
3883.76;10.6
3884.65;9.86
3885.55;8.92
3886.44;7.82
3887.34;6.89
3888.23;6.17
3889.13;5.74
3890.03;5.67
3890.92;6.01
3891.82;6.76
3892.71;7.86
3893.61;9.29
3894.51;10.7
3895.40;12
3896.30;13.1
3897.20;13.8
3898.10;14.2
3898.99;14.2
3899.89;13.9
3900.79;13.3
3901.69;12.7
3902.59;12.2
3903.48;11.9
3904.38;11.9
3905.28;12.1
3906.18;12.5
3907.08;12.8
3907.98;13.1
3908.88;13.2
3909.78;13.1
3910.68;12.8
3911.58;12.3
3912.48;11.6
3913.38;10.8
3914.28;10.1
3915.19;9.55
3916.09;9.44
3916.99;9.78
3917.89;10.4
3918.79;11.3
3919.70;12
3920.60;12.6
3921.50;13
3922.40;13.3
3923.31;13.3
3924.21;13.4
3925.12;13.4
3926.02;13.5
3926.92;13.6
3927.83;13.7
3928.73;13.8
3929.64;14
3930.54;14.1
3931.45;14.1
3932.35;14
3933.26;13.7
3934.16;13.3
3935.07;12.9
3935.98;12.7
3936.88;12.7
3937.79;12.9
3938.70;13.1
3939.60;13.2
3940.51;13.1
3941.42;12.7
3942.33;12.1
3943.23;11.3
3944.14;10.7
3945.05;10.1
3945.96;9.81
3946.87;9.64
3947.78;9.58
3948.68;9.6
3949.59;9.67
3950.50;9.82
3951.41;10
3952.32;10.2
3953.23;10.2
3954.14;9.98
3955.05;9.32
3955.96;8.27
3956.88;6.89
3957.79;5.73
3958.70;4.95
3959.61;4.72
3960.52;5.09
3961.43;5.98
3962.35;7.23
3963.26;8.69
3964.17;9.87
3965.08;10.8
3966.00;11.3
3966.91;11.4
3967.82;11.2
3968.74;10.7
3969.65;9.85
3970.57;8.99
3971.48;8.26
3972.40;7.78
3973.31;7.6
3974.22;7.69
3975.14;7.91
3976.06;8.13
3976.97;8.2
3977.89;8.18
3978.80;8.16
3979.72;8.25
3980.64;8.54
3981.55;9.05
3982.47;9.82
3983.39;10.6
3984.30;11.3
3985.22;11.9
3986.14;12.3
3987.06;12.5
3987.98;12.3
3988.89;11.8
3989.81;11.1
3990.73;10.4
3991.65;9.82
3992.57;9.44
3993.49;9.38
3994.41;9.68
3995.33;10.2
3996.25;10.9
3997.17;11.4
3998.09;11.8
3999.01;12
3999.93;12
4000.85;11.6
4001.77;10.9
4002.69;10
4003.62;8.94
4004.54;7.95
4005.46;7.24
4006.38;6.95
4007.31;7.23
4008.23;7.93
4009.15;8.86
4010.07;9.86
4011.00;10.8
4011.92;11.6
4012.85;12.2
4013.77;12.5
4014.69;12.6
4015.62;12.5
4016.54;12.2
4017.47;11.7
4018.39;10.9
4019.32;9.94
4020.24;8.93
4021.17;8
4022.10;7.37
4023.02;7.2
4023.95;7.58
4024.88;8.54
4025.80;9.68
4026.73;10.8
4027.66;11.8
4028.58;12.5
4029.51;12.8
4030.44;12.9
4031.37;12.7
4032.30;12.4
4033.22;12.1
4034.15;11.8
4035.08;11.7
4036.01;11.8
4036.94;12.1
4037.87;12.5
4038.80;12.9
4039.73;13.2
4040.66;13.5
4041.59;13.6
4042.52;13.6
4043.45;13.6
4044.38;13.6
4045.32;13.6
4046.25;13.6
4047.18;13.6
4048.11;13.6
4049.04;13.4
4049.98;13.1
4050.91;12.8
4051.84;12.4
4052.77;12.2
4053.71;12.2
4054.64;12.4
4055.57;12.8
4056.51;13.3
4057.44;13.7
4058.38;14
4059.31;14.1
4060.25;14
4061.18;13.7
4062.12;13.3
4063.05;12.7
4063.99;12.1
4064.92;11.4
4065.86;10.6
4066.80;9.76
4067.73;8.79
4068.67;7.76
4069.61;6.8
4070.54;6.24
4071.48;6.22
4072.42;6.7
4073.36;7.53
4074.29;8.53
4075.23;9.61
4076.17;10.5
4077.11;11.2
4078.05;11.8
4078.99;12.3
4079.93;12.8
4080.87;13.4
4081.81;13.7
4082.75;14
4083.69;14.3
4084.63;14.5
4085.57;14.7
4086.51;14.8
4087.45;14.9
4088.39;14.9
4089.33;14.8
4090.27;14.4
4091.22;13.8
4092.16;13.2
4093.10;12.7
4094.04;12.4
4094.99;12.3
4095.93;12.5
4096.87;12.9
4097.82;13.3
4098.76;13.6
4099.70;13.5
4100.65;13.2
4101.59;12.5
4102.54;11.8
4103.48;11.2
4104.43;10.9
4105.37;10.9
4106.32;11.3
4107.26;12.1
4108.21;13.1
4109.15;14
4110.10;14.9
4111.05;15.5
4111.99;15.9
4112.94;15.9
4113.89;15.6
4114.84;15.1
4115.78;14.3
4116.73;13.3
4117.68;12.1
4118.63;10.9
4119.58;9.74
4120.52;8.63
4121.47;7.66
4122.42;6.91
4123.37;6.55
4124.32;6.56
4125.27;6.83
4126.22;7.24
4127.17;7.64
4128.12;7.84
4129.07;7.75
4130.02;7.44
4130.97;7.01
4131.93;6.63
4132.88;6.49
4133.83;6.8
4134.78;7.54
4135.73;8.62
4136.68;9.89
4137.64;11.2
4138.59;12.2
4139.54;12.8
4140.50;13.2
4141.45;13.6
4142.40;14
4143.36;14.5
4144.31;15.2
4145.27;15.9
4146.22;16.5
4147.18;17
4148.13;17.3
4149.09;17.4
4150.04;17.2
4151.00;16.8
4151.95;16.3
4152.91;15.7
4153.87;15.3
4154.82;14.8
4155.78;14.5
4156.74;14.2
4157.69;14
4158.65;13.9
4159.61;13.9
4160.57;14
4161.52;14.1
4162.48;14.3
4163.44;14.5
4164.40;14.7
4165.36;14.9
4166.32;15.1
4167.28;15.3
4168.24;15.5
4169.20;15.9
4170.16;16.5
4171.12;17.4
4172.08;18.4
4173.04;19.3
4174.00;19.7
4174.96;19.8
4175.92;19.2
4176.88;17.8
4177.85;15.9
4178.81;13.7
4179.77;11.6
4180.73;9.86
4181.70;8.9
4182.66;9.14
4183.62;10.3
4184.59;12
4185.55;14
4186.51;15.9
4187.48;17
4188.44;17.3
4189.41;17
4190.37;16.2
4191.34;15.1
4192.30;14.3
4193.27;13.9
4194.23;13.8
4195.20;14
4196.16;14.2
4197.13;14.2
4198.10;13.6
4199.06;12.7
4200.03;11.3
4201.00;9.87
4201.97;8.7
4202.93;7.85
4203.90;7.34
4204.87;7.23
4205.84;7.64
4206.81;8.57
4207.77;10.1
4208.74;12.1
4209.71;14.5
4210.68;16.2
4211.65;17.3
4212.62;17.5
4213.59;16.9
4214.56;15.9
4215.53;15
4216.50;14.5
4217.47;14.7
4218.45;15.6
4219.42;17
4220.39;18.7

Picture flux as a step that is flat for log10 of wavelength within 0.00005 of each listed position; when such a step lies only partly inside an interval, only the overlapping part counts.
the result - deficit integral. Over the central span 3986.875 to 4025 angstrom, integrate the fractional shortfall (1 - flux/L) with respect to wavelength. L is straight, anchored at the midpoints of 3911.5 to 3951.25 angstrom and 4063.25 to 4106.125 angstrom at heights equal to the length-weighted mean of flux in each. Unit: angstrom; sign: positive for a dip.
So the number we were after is 5.6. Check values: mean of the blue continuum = 12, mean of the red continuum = 11.8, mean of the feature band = 10.2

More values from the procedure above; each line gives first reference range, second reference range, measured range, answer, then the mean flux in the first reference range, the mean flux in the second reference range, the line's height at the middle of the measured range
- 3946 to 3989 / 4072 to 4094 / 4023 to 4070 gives -2.7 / 9.14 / 12.6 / 11.5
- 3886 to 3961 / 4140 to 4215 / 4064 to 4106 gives 4.5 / 11.1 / 14.4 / 13.2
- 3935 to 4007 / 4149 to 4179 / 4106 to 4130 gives 5.7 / 9.84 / 15.9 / 14.5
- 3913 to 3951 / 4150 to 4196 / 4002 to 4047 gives 7.4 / 12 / 15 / 13.2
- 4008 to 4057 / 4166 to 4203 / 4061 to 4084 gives 3.5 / 11.8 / 14.5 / 12.5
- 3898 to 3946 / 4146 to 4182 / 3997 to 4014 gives 4.4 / 12.5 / 15.6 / 13.6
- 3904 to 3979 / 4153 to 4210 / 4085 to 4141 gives 6.4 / 10.8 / 13.8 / 13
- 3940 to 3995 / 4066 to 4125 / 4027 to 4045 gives -3.2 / 9.5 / 11.8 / 10.8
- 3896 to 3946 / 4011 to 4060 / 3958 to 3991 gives 8.3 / 12.6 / 12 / 12.3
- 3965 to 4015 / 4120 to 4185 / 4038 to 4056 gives -3.5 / 9.98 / 12.9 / 11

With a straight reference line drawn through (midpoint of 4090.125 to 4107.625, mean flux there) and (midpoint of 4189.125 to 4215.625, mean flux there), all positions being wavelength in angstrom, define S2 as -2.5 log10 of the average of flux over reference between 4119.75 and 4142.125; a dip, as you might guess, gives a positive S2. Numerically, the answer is 0.41 mag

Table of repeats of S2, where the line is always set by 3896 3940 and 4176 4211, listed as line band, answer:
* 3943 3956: 0.269 mag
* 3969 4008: 0.291 mag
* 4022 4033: 0.188 mag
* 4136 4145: -0.021 mag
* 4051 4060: -0.029 mag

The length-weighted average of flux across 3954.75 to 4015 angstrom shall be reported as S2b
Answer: 9.49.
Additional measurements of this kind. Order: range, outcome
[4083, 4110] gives 13.2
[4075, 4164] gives 12.6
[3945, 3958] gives 9.29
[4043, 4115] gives 12.5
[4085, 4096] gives 13.8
